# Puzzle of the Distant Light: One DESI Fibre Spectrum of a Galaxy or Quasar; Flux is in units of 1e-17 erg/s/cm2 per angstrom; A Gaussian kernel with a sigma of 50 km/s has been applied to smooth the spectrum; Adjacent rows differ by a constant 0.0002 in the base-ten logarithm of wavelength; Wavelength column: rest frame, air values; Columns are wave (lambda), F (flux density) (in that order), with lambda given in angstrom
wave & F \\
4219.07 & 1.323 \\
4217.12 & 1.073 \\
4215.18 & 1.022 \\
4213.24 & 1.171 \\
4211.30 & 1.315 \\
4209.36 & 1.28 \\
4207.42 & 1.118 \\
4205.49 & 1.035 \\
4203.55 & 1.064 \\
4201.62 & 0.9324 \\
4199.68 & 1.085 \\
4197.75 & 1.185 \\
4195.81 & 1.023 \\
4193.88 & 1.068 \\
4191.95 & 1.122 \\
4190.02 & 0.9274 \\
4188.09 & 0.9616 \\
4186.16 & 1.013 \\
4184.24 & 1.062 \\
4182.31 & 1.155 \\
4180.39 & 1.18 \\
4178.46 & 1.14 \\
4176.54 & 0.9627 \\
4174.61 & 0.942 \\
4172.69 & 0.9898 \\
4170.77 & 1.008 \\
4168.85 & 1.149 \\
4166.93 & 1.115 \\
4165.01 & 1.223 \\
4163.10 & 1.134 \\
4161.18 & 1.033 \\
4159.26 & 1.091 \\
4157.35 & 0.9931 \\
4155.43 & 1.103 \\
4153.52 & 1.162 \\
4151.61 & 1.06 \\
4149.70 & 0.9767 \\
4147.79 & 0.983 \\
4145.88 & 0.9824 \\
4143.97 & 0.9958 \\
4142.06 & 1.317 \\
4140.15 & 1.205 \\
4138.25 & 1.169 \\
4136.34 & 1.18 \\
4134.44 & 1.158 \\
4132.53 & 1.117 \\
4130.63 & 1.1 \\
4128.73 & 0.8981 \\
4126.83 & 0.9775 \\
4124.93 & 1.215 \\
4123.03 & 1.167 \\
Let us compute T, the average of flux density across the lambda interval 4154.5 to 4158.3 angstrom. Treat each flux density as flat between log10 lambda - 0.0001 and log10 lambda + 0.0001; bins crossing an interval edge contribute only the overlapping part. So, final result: 1.05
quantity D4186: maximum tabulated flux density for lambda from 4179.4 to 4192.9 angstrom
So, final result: 1.18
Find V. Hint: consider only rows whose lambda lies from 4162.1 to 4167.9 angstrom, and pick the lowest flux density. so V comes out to 1.115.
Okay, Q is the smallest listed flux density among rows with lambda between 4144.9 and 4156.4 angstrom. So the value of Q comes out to 0.9767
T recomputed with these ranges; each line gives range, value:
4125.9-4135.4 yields 1.05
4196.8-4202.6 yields 1.07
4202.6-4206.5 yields 1.05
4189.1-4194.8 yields 1.04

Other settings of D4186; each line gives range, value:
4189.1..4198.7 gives 1.185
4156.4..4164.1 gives 1.134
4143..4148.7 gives 0.9958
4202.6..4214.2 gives 1.315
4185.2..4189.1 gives 1.013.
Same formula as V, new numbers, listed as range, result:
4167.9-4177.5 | 0.942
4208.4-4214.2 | 1.171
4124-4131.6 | 0.8981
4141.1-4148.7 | 0.9824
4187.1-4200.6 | 0.9274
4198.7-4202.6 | 0.9324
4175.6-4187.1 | 0.9627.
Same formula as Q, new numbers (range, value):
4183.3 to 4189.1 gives 0.9616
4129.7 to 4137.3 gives 1.1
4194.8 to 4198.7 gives 1.023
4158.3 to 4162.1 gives 1.033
